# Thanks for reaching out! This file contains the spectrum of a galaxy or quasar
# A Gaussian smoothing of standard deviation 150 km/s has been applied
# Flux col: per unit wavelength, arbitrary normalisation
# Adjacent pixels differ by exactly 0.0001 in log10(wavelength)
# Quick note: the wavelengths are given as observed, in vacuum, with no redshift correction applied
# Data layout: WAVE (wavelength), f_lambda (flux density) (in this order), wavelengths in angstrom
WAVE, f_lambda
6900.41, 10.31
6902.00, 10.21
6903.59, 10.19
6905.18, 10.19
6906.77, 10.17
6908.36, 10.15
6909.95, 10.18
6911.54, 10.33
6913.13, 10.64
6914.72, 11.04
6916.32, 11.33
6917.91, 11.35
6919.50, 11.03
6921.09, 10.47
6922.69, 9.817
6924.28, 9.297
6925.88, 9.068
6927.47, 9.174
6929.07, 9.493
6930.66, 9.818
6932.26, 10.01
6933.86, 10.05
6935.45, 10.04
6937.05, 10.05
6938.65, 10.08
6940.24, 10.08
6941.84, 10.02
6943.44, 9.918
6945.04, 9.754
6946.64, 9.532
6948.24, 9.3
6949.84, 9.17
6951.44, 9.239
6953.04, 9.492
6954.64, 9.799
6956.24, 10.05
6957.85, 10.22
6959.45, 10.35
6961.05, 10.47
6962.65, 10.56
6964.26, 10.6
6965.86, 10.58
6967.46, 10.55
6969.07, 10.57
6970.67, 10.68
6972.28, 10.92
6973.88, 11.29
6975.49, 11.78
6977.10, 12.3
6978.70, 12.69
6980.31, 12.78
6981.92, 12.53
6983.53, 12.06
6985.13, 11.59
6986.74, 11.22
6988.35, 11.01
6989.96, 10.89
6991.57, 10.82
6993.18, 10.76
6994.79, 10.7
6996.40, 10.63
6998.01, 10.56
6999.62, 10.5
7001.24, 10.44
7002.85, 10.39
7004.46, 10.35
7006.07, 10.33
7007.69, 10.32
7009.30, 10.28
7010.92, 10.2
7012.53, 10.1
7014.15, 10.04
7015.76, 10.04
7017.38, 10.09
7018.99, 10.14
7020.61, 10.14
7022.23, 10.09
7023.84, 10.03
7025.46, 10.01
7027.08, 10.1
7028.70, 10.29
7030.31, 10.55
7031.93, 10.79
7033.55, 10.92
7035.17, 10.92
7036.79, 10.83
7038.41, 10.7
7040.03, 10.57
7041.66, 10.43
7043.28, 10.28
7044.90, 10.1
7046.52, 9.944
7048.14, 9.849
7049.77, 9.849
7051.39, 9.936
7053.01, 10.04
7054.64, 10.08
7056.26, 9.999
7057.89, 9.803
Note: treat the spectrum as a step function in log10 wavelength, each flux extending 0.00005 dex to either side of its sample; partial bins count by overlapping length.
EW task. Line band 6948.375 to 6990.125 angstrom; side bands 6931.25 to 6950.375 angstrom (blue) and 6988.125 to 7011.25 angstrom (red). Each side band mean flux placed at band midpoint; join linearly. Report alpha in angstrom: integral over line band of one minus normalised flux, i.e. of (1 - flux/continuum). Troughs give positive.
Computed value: -2.8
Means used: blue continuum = 9.84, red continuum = 10.5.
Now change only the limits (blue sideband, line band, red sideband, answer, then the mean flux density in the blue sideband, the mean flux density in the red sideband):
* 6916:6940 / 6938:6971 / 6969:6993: 2.3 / 10.1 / 11.6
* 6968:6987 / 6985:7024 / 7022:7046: 2.3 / 11.7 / 10.4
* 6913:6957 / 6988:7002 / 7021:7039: -0.6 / 9.96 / 10.5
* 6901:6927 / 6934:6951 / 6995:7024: 0.9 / 10.3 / 10.3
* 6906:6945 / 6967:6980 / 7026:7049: -1.5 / 10.1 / 10.4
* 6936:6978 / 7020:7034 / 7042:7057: -0.3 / 10.3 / 10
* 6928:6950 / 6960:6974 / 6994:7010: -0.8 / 9.82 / 10.5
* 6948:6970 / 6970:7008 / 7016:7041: -3.5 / 10.1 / 10.4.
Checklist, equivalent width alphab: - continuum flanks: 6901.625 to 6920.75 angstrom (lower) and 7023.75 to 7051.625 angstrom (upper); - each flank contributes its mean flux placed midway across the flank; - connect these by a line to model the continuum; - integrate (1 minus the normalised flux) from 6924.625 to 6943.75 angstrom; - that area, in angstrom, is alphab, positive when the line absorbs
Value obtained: 1.3 angstrom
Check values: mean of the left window 10.6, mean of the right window 10.4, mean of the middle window 9.8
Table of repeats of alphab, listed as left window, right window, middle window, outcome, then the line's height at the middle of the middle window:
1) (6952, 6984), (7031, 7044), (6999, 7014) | 0.70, 10.8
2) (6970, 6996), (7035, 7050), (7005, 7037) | 1.33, 10.8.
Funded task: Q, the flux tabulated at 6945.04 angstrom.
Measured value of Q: 9.754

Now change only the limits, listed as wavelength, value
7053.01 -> 10.04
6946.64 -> 9.532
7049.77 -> 9.849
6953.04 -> 9.492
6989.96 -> 10.89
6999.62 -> 10.5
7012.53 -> 10.1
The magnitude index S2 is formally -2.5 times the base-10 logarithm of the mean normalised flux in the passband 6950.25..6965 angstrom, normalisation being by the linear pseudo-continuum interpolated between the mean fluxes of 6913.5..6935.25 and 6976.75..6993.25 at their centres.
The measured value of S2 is 0.099 mag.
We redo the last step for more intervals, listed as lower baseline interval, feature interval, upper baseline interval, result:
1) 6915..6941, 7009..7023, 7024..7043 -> 0.036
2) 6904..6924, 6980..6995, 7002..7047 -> -0.103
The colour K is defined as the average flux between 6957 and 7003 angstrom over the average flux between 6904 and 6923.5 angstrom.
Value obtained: 1.05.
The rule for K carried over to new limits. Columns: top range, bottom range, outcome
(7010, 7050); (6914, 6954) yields 1.03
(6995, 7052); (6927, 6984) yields 0.99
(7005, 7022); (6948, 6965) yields 1.02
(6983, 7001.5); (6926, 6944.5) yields 1.11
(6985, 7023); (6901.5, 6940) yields 1.03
